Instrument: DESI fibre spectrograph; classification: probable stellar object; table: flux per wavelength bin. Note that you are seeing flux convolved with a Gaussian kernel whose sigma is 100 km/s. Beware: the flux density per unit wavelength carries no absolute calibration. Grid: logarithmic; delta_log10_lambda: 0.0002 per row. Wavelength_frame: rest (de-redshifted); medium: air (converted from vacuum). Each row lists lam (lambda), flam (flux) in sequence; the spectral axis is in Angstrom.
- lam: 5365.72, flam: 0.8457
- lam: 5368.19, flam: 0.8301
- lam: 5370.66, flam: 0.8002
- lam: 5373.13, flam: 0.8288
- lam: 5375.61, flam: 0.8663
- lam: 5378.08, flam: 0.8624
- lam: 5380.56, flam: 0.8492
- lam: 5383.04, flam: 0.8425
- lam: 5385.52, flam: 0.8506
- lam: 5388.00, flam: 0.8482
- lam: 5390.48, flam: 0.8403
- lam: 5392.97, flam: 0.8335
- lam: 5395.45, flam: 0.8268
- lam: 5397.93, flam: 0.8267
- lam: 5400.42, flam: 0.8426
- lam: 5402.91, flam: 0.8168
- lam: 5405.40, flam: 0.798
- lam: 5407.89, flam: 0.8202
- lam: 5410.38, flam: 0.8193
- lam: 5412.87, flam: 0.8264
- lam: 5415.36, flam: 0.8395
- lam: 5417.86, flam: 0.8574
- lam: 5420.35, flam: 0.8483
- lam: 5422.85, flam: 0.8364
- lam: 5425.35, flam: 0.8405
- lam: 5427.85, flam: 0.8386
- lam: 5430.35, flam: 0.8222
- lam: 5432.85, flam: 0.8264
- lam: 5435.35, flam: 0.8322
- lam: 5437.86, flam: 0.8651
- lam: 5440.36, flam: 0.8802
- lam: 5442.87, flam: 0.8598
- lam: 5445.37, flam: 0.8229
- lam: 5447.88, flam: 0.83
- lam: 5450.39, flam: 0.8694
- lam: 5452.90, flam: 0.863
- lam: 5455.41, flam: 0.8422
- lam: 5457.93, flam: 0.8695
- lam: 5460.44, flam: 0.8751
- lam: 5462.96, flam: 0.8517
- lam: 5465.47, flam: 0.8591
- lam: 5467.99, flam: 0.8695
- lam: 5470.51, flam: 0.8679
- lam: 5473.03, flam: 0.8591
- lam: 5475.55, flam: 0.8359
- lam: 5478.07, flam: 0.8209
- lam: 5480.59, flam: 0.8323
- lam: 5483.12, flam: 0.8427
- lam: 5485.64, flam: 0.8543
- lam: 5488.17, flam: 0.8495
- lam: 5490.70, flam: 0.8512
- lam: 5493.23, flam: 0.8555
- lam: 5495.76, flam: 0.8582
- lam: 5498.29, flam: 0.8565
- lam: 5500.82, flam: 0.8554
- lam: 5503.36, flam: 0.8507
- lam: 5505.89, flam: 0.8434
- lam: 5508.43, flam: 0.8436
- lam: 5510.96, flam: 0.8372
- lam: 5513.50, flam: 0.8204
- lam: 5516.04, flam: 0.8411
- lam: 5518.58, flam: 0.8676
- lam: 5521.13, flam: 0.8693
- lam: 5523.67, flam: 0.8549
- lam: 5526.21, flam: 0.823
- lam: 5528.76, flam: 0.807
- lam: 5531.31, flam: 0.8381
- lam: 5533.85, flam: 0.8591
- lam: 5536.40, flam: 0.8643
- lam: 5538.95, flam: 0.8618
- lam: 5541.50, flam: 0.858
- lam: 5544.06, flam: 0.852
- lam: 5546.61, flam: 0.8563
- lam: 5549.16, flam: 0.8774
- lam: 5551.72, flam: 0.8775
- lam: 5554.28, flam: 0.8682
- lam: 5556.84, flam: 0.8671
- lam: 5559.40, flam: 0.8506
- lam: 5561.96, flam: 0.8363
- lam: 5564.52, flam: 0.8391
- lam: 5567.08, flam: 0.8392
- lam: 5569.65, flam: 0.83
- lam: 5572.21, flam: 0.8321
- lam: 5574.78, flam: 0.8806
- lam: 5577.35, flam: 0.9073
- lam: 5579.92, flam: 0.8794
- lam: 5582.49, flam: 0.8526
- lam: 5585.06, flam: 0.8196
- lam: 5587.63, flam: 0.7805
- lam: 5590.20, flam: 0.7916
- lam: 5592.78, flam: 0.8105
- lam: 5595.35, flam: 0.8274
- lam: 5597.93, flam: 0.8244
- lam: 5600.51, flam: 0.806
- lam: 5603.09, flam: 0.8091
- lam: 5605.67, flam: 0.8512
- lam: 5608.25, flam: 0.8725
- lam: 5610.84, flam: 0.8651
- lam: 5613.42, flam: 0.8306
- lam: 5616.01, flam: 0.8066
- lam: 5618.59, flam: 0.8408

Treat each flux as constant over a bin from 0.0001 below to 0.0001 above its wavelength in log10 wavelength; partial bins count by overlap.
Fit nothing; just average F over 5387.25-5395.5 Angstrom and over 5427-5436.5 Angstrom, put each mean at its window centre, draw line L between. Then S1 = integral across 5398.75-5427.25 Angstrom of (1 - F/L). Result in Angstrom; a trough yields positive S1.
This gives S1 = 0.1 Angstrom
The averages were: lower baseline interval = 0.838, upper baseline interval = 0.83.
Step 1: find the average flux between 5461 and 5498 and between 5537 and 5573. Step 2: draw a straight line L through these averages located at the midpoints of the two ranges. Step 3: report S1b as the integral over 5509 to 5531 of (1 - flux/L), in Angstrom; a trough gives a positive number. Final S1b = 0.3 Angstrom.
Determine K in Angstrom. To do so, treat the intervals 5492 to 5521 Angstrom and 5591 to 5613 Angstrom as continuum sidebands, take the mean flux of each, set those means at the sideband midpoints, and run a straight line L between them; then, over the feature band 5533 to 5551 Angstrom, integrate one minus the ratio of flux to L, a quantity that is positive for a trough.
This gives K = -0.4 Angstrom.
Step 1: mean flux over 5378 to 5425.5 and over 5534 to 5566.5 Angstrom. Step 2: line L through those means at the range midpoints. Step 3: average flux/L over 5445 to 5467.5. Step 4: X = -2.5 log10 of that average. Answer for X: -0.01 mag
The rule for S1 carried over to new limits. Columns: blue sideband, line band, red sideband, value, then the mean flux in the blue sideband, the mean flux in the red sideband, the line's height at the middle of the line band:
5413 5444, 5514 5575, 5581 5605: -2.02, 0.845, 0.815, 0.824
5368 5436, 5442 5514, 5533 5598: -0.79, 0.835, 0.848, 0.841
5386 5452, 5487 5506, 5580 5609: -0.49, 0.838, 0.824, 0.832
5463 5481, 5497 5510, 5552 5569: 0.02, 0.851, 0.851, 0.851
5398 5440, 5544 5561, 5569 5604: -0.65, 0.834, 0.833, 0.833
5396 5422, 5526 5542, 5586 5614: -0.37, 0.83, 0.824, 0.826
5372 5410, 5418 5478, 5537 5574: -0.56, 0.836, 0.854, 0.842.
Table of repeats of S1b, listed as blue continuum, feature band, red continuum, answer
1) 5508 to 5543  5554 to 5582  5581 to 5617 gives -0.76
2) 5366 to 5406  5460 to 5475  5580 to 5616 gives -0.52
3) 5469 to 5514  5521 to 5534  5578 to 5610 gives 0.04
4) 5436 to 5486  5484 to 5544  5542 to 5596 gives 0.10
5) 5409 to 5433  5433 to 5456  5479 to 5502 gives -0.27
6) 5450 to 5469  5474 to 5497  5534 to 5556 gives 0.48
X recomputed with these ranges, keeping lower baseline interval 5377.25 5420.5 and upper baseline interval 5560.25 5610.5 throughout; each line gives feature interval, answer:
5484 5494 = -0.02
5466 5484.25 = -0.01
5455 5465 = -0.03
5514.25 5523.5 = -0.03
